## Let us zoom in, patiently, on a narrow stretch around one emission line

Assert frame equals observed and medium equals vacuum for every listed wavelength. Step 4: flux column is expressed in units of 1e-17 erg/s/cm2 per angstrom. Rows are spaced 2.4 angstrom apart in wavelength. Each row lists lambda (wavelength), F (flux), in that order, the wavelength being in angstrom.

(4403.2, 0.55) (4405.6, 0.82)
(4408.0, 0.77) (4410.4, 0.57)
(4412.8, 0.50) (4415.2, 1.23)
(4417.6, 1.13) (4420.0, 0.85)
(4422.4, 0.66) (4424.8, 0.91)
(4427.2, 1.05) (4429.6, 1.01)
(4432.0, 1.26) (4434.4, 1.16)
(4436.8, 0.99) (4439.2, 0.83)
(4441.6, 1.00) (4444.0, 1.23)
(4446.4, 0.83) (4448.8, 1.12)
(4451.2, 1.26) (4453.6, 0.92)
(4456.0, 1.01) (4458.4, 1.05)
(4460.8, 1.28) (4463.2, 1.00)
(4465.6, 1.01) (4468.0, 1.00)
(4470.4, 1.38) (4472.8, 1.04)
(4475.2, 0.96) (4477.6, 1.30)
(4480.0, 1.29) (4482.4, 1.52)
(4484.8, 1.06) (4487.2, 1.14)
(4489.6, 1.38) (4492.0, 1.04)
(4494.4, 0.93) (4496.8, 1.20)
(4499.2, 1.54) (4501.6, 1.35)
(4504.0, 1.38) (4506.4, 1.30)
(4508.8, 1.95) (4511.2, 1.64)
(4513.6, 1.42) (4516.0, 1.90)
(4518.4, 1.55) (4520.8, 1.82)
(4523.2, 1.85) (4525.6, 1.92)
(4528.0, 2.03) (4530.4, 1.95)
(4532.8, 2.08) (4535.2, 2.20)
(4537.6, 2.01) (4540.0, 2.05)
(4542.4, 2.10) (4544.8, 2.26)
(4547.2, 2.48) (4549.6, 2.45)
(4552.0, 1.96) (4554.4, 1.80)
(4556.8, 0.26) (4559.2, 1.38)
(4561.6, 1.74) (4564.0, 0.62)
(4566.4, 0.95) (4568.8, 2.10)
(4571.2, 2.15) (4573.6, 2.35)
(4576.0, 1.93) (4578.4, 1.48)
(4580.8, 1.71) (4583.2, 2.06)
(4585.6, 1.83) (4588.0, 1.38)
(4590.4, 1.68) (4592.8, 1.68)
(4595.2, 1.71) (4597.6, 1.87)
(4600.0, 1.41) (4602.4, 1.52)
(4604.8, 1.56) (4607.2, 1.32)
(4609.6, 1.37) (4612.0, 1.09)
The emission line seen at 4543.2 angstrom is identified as C IV 1549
